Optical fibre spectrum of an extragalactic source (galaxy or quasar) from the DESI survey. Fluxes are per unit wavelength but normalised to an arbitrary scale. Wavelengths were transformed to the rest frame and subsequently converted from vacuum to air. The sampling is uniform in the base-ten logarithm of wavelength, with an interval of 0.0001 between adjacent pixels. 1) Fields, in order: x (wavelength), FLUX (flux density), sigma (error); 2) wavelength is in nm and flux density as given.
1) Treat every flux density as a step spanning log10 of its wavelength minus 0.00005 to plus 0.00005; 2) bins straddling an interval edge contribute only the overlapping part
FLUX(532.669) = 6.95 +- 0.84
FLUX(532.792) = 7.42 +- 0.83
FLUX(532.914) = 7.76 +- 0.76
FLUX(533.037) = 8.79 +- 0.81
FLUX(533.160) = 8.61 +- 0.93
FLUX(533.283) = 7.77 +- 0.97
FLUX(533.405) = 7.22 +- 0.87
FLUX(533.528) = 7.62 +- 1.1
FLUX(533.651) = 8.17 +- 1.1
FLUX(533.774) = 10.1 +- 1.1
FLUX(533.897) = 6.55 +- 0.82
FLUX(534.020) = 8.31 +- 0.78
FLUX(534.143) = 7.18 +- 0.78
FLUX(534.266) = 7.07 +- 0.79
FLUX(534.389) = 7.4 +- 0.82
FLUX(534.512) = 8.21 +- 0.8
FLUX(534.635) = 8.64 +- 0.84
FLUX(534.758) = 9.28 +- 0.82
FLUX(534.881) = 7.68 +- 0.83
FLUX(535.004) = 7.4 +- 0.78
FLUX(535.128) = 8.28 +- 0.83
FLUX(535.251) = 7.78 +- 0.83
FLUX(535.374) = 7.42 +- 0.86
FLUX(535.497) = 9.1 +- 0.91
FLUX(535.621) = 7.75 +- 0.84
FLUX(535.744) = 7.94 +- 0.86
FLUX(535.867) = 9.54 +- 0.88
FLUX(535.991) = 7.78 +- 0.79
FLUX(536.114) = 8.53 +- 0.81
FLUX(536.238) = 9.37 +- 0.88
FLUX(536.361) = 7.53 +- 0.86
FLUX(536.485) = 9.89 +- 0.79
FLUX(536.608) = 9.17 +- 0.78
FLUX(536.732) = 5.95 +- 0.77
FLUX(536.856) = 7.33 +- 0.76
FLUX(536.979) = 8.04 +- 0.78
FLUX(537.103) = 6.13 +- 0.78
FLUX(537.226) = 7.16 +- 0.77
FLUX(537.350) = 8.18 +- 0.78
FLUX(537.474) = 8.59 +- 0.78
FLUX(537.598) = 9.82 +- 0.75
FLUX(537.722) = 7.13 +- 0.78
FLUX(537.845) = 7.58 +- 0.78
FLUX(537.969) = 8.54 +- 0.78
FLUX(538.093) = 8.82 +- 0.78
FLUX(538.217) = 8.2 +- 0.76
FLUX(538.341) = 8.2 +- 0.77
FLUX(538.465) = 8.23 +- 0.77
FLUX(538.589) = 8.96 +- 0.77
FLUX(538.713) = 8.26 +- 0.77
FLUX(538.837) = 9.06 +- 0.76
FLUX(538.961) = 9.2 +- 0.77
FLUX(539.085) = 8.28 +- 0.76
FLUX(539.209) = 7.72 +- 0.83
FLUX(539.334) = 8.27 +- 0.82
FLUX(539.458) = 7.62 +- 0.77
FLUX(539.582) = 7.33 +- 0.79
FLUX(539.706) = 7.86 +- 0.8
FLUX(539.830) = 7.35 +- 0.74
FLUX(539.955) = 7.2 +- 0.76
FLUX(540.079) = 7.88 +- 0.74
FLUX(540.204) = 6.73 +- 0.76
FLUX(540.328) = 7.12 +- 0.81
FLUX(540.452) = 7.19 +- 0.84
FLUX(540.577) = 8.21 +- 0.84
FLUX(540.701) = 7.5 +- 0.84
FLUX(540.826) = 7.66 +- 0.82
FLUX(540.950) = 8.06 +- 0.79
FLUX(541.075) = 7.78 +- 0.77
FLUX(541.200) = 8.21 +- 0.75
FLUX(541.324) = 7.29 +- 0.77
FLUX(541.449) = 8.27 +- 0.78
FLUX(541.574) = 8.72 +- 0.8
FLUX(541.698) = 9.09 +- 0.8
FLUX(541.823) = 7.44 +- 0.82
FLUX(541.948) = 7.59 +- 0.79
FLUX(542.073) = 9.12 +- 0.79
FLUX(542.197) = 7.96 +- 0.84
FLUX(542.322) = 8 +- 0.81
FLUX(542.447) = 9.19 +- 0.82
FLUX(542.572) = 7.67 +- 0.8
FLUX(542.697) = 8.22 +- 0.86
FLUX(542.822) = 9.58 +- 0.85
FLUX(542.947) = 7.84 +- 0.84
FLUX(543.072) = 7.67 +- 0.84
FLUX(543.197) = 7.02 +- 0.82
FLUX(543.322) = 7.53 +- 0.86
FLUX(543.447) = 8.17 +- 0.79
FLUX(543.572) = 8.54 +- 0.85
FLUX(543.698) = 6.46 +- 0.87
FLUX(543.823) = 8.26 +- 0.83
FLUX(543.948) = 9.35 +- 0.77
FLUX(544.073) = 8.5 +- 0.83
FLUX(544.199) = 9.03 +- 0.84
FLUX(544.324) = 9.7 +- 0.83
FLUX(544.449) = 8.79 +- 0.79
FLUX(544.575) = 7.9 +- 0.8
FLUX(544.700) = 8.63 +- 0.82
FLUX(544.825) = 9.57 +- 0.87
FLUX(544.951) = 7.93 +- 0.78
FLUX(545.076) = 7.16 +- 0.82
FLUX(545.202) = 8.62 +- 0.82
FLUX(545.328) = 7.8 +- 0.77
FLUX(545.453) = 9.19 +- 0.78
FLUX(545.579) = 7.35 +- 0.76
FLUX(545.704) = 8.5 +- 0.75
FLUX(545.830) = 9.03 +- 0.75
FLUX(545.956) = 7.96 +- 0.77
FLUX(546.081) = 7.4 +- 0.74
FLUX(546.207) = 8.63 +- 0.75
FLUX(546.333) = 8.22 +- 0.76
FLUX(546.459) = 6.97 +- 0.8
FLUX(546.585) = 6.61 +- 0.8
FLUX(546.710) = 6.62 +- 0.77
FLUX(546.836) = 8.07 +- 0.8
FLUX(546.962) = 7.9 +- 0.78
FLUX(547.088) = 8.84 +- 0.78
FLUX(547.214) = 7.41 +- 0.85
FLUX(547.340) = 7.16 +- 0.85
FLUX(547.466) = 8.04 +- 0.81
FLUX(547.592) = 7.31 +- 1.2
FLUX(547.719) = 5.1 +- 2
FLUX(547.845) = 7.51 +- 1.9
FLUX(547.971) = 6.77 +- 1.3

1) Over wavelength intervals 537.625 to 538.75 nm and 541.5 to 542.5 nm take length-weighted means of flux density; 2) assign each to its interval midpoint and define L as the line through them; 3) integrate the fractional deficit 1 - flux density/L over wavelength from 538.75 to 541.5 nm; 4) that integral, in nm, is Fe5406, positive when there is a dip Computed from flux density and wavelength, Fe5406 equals 0.17 nm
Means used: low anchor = 8.26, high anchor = 8.38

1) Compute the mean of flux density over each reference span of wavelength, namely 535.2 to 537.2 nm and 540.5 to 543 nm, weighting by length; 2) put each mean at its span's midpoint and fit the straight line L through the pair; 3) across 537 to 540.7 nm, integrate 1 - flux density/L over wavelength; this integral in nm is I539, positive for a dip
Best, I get 0.07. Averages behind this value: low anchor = 8.07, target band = 7.95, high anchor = 8.16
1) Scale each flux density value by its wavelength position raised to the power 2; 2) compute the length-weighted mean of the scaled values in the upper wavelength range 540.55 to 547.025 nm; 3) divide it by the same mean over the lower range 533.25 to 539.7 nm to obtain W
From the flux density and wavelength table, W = 1.0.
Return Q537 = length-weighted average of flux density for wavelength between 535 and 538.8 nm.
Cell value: 8.16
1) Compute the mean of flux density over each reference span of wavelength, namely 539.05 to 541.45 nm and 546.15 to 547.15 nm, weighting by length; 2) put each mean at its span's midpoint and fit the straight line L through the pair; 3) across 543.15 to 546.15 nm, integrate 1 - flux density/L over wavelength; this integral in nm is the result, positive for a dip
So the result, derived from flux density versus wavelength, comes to -0.22 nm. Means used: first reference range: 7.65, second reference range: 7.73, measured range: 8.27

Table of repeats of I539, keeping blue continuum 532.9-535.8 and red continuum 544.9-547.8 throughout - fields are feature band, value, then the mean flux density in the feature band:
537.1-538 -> -0.01 nm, 7.99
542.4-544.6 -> -0.14 nm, 8.3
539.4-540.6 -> 0.07 nm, 7.42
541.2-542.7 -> -0.07 nm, 8.22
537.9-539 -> -0.09 nm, 8.59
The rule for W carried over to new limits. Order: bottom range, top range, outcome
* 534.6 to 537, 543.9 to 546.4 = 1.06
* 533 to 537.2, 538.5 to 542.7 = 1.02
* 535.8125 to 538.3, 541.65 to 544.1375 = 1.02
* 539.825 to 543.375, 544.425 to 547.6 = 1.03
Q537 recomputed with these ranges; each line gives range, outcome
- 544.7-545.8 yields 8.31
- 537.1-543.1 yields 8.06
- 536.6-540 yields 7.99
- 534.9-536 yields 8.11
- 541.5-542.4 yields 8.29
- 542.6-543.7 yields 7.96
